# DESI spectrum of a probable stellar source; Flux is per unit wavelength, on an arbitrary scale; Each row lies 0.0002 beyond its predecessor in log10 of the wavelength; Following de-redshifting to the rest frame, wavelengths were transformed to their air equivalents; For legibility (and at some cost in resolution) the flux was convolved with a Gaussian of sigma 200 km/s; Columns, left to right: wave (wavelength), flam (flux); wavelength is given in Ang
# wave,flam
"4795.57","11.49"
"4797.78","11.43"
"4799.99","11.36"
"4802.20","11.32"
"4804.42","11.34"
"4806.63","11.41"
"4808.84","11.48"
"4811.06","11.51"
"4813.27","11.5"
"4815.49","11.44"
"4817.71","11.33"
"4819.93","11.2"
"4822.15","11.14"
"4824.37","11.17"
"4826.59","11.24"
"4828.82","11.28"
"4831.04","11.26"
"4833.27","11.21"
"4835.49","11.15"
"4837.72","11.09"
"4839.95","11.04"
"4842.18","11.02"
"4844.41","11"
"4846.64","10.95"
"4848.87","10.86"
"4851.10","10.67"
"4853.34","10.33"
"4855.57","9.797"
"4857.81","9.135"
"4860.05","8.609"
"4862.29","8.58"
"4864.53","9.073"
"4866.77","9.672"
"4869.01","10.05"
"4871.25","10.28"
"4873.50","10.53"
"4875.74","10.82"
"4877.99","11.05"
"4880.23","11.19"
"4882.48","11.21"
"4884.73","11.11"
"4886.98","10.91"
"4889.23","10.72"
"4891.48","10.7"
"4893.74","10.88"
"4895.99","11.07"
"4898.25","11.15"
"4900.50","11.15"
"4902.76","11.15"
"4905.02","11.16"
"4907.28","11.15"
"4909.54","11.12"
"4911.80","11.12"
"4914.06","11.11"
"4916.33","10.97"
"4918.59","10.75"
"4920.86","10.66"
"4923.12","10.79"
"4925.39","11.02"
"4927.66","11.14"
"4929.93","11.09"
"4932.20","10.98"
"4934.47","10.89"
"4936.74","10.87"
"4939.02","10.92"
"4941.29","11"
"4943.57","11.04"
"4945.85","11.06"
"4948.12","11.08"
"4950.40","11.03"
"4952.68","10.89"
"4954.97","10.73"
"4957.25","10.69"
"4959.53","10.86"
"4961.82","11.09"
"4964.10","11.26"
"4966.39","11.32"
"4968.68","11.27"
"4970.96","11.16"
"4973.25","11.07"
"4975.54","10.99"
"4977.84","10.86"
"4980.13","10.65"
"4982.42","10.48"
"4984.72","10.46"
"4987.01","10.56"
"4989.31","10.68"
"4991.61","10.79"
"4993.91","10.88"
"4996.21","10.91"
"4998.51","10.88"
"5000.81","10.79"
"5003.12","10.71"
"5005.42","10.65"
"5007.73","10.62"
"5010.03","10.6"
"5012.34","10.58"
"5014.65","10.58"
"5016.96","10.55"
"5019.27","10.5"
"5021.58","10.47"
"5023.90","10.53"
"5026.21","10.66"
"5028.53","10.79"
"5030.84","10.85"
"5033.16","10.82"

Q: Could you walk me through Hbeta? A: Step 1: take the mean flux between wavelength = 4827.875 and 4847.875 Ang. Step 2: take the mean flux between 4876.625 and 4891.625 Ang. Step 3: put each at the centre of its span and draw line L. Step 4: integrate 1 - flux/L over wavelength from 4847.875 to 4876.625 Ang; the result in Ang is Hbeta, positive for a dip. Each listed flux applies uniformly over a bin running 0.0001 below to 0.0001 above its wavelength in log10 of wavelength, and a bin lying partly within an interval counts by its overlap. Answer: 3.1 Ang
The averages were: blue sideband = 11.1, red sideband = 11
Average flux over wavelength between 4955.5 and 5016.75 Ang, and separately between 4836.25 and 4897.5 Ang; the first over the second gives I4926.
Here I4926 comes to 1.03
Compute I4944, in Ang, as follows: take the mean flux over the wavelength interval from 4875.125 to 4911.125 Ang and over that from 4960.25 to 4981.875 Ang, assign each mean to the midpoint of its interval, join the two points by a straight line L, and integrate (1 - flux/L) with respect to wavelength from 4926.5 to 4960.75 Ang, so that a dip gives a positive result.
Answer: 0.3 Ang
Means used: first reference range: 11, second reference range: 11.1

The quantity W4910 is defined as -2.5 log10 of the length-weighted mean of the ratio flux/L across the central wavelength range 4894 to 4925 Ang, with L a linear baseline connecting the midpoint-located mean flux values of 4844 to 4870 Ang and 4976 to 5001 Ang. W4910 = -0.084 mag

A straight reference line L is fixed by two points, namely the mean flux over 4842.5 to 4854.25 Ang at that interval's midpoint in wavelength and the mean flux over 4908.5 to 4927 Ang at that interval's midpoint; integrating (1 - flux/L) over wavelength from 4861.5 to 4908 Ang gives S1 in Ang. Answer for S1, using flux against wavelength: 0.91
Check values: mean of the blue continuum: 10.8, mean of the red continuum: 10.9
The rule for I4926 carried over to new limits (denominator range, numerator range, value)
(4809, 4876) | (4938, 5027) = 1.02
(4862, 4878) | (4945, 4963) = 1.09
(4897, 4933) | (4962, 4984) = 1.00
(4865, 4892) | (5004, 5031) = 1.00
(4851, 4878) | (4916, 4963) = 1.11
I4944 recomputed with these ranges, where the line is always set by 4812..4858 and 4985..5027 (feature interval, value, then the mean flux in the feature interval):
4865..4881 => 0.7 Ang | 10.4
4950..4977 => -0.7 Ang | 11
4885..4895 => 0.0 Ang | 10.8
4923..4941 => -0.3 Ang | 11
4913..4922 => 0.0 Ang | 10.9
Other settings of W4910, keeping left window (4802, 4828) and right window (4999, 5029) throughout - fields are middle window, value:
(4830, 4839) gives 0.009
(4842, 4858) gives 0.069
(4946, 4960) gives -0.006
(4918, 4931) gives 0.003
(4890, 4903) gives 0.004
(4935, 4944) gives -0.006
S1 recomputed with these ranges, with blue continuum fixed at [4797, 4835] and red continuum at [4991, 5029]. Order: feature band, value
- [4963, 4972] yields -0.37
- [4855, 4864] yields 1.76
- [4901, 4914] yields -0.14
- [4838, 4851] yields 0.32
